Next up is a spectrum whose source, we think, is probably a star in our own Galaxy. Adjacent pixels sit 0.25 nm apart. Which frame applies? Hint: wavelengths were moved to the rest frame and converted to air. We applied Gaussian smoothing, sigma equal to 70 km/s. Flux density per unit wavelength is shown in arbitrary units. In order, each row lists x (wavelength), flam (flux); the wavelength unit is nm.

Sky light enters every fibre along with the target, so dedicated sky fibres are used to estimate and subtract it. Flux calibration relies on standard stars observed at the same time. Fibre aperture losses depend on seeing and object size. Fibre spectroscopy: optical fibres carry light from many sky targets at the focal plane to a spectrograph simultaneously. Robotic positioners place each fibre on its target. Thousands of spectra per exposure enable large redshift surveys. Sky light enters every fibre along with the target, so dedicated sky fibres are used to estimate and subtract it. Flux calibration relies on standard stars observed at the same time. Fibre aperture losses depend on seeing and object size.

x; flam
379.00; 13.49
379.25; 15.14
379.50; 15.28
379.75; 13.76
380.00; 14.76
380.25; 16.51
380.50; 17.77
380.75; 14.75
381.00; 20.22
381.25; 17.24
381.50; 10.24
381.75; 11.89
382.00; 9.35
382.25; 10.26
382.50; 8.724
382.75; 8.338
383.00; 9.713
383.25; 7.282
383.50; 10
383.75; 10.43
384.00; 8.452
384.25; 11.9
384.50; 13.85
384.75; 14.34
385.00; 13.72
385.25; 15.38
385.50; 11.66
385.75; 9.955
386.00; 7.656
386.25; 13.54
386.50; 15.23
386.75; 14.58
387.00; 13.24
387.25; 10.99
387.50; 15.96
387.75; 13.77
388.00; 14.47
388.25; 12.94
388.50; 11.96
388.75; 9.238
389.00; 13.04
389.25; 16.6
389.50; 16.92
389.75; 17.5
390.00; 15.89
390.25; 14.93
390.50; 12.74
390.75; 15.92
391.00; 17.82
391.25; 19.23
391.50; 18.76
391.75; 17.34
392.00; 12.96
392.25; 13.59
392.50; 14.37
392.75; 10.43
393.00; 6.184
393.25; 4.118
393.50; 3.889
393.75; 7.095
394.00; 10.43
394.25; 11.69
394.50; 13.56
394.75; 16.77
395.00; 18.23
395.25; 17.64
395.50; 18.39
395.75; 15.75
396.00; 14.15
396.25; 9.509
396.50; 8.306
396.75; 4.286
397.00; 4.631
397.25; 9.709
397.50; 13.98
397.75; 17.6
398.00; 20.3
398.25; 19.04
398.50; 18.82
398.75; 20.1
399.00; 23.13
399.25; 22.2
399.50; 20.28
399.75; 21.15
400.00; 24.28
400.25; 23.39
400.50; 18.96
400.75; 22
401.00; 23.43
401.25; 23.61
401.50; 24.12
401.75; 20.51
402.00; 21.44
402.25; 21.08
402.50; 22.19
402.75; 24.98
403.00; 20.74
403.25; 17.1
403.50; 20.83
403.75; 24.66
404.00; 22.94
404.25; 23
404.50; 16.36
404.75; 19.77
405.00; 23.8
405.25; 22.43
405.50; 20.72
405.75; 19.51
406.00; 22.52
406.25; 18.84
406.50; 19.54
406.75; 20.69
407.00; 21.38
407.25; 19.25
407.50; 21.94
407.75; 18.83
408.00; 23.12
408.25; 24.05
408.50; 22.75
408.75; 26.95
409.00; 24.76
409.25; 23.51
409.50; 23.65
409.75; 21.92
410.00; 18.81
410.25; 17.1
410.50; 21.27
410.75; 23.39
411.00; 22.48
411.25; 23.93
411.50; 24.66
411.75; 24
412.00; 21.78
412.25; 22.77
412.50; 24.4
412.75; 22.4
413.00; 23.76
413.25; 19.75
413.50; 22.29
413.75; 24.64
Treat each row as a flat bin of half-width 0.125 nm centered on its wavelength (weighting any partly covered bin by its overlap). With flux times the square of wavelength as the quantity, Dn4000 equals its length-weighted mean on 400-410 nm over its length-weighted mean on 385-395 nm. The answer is 1.8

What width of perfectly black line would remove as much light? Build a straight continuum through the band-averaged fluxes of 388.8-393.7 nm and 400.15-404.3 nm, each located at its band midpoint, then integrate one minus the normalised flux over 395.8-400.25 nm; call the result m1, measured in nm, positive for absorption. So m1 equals 0.68 nm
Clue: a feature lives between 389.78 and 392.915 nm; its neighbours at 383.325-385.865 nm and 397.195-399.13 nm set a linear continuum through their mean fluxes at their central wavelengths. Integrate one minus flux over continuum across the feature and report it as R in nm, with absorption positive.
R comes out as -0.07 nm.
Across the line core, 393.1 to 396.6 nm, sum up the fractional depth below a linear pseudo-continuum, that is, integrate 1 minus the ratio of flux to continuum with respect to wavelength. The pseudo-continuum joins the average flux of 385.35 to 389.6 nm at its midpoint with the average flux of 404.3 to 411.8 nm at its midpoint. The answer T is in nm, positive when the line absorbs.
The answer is 0.89 nm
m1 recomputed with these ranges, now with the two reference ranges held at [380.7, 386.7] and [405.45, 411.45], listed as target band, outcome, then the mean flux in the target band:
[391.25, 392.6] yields -0.06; 15.8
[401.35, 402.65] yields -0.19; 22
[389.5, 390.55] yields -0.09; 15.6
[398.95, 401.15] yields -0.44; 22.1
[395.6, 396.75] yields 0.38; 11.2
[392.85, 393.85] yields 0.66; 5.4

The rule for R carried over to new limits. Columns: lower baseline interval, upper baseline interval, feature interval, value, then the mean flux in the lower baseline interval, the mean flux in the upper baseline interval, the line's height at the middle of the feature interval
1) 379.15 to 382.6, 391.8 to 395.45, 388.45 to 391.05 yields -0.49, 14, 11.8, 12.4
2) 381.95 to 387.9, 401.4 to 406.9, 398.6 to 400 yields -0.21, 11.6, 21.2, 18.8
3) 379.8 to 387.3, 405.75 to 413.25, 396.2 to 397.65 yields 0.74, 12.4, 22.1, 17.4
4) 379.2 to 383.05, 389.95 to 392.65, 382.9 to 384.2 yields 0.43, 13.4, 15.7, 14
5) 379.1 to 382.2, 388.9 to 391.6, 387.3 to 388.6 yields 0.18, 14.6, 16.3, 15.9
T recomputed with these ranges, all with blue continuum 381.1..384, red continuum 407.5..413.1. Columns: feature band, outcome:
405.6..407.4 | 0.06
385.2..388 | -0.18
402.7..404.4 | -0.18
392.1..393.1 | 0.23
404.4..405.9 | -0.01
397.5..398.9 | -0.12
